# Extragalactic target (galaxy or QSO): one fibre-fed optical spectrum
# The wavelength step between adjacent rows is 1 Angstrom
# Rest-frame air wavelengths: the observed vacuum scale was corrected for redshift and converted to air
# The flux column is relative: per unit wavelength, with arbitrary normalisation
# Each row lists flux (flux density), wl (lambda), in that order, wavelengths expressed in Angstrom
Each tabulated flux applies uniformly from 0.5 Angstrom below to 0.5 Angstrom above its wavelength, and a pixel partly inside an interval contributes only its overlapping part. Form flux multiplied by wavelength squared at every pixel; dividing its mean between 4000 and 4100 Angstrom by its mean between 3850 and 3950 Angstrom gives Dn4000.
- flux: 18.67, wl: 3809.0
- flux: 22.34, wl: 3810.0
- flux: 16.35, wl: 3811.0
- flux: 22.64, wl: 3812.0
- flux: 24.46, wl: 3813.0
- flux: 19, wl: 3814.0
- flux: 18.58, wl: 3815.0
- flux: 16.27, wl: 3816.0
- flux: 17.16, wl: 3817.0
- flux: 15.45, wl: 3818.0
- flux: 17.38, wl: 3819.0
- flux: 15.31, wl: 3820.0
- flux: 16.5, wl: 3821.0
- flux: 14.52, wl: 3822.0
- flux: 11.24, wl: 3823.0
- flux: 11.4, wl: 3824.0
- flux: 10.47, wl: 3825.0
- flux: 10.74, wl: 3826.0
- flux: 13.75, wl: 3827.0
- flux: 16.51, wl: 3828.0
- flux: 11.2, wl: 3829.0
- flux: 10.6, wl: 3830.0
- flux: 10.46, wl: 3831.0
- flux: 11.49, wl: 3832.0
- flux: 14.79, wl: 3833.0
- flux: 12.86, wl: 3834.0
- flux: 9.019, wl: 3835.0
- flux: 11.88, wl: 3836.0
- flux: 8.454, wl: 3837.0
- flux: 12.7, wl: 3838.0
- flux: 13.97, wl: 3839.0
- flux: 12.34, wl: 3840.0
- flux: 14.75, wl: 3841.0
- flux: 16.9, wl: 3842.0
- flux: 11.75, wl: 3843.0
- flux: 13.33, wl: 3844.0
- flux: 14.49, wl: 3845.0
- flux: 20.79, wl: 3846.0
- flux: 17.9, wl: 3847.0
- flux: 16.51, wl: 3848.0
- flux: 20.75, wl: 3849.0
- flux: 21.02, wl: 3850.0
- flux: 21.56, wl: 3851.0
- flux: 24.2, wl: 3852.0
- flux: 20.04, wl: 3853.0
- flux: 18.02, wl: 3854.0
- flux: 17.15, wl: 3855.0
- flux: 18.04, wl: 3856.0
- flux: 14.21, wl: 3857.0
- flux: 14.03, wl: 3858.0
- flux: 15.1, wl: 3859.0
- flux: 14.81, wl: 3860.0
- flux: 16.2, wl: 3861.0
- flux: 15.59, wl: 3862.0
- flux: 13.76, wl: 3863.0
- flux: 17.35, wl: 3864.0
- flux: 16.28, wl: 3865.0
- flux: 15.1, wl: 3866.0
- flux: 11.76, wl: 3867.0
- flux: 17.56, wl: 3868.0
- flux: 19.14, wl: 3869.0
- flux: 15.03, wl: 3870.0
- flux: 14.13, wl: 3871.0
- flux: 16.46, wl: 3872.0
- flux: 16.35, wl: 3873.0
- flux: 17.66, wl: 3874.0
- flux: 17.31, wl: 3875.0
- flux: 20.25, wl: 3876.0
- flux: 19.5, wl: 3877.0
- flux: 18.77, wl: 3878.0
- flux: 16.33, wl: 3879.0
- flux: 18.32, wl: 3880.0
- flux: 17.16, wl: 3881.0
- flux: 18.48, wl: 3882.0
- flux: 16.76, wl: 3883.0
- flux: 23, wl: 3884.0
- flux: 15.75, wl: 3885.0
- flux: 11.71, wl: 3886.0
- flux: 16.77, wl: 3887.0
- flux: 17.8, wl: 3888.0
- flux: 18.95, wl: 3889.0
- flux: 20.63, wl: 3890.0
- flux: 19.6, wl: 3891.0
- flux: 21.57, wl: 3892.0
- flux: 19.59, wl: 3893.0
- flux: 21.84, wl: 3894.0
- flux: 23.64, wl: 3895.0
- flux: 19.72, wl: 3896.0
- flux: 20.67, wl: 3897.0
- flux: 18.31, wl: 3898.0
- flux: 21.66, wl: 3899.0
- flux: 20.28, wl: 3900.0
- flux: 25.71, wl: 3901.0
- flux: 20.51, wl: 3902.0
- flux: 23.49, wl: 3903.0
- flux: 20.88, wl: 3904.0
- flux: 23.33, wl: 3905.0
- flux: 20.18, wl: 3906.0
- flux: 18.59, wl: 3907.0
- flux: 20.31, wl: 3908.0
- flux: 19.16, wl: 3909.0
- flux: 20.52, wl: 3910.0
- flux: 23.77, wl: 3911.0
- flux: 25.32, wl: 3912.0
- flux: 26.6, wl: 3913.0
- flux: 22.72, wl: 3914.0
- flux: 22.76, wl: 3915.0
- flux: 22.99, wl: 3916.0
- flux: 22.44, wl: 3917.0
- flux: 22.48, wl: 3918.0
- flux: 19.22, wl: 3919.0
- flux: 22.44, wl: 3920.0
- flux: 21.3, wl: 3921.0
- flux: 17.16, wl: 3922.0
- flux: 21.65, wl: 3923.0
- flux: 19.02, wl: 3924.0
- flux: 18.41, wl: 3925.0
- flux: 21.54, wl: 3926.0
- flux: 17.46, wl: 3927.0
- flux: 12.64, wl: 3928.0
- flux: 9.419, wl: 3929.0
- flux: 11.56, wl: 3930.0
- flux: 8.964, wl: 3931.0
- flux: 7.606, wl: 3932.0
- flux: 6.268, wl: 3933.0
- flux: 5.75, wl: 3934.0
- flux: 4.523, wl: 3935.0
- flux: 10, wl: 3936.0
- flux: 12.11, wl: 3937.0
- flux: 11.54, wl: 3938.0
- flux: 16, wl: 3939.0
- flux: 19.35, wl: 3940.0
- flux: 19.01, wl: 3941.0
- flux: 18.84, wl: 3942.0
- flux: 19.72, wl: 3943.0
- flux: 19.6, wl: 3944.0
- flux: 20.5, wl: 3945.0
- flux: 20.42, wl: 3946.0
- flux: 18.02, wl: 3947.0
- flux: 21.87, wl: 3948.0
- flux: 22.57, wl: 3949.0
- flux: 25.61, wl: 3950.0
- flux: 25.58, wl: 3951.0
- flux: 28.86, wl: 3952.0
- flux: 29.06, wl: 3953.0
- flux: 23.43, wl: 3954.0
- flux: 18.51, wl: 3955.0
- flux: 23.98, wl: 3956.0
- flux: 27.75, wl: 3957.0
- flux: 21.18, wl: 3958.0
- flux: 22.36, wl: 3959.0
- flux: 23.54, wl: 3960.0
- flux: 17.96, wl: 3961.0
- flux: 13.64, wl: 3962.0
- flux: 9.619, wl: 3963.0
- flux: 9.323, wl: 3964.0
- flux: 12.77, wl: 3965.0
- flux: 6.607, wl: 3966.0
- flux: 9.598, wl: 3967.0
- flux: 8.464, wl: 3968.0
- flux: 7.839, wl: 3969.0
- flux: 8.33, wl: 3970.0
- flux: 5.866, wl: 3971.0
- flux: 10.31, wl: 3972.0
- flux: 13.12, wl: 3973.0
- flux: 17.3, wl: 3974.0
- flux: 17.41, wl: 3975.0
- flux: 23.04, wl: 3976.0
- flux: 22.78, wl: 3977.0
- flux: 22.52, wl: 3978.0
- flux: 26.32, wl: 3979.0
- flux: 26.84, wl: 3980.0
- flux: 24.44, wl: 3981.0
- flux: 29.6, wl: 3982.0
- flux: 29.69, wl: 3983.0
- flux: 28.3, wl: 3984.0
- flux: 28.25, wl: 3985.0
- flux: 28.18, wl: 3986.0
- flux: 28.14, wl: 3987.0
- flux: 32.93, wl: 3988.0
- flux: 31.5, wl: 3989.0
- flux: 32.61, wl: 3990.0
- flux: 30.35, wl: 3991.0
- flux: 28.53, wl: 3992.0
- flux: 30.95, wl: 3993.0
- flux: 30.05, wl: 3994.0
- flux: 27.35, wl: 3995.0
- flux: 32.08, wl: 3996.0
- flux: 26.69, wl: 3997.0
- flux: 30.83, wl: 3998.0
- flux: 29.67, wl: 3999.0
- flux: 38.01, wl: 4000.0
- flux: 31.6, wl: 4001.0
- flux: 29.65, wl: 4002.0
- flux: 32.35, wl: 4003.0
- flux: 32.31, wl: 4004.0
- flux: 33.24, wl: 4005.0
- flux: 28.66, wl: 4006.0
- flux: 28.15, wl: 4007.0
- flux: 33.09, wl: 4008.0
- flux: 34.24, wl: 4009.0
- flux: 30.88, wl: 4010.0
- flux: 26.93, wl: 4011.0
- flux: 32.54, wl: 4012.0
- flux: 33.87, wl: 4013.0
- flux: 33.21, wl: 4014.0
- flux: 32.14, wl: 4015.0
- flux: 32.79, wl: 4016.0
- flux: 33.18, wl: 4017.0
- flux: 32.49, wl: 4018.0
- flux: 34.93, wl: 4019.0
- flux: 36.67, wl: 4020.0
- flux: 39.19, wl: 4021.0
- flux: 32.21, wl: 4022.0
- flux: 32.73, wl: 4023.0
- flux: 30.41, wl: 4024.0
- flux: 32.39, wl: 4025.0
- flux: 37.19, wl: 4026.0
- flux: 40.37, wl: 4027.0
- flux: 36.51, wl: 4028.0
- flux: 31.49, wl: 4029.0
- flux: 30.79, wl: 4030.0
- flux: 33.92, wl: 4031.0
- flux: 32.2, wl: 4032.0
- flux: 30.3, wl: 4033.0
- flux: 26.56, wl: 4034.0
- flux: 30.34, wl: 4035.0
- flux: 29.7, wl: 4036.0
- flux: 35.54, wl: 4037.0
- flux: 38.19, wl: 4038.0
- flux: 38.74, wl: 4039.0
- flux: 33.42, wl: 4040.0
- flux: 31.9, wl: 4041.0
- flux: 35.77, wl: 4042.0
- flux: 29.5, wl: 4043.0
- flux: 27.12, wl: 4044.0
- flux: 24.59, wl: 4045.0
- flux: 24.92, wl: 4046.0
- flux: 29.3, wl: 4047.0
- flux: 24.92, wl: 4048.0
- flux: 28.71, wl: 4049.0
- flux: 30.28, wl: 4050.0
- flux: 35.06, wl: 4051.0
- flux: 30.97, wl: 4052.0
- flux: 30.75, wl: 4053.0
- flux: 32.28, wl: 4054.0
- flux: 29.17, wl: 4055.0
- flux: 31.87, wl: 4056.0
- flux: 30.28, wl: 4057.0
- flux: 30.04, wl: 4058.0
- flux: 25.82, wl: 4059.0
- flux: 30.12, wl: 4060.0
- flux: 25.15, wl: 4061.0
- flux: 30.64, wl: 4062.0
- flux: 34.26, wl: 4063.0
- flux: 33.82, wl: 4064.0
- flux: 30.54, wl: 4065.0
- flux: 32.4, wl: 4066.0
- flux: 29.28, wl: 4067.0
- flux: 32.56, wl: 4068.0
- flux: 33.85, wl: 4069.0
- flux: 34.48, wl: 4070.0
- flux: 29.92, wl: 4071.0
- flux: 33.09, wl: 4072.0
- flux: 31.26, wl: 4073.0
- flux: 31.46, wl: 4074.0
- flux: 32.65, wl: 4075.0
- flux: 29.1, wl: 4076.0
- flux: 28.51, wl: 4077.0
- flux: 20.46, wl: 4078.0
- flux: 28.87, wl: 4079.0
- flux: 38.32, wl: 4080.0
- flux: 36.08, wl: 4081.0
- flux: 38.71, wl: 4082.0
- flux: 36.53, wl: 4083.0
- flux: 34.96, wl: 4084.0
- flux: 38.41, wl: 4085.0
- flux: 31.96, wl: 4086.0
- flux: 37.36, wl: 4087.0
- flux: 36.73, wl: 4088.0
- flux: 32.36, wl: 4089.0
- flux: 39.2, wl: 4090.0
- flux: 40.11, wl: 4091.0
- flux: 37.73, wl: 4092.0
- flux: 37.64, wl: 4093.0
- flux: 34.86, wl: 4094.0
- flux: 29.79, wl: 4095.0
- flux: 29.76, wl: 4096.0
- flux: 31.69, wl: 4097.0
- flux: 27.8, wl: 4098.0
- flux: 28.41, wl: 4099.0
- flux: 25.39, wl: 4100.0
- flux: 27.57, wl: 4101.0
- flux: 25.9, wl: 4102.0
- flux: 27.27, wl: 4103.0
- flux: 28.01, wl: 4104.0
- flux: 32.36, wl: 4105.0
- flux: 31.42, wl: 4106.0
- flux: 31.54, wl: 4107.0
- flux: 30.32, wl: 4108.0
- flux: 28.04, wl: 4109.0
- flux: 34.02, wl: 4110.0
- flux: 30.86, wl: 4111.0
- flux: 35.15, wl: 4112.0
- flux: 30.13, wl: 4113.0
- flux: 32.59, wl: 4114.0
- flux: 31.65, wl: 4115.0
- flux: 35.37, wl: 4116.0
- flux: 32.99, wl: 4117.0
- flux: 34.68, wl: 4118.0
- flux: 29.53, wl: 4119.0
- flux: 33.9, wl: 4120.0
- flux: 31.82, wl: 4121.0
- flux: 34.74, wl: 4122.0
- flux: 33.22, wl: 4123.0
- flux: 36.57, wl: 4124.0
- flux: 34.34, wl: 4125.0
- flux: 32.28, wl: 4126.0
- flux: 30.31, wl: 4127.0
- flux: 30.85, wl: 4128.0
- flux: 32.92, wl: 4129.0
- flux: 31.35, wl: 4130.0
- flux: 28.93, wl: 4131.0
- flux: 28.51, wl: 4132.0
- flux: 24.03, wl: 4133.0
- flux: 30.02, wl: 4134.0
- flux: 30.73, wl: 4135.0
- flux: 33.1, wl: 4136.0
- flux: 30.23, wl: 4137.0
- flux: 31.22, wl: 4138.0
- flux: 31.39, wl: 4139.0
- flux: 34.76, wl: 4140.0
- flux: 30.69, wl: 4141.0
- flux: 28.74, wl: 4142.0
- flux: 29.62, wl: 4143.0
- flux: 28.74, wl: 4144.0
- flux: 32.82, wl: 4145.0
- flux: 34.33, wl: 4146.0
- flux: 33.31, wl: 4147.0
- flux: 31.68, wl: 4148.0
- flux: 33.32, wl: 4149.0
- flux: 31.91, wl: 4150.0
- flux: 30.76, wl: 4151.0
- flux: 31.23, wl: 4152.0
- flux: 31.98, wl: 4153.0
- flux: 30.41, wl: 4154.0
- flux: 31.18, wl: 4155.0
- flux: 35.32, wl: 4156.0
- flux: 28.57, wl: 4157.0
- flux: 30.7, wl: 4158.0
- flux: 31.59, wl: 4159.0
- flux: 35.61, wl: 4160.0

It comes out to 1.9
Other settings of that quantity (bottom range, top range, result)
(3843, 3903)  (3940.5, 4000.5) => 1.30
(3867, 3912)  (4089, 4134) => 1.84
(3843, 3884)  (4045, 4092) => 2.06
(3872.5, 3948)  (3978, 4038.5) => 1.80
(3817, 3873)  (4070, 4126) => 2.44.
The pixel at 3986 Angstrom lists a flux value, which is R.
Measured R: 28.18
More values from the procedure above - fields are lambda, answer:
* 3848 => 16.51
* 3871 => 14.13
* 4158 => 30.7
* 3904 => 20.88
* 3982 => 29.6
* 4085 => 38.41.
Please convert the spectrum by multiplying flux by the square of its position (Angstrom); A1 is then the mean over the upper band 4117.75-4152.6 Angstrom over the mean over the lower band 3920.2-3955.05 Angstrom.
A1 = 2.01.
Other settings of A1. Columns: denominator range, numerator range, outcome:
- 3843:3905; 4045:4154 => 1.94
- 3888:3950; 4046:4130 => 1.85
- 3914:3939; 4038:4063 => 2.08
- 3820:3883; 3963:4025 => 1.85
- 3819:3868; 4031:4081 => 2.31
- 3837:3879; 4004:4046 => 2.14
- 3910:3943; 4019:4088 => 2.01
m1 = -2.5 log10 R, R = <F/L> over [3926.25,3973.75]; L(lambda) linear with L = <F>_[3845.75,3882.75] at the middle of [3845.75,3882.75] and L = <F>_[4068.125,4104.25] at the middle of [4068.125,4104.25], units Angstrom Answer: 0.420 mag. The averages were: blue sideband 17.3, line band 15.7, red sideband 32.4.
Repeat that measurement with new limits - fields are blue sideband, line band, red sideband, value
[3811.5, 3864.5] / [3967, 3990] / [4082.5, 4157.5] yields 0.12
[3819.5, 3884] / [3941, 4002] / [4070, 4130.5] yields 0.06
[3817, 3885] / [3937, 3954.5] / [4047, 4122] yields 0.07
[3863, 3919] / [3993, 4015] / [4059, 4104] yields -0.16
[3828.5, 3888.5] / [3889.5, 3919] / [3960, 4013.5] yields -0.14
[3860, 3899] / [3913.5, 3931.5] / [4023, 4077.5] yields 0.14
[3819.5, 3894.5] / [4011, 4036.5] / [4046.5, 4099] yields -0.16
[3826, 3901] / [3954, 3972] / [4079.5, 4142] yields 0.48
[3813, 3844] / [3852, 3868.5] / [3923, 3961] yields -0.09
